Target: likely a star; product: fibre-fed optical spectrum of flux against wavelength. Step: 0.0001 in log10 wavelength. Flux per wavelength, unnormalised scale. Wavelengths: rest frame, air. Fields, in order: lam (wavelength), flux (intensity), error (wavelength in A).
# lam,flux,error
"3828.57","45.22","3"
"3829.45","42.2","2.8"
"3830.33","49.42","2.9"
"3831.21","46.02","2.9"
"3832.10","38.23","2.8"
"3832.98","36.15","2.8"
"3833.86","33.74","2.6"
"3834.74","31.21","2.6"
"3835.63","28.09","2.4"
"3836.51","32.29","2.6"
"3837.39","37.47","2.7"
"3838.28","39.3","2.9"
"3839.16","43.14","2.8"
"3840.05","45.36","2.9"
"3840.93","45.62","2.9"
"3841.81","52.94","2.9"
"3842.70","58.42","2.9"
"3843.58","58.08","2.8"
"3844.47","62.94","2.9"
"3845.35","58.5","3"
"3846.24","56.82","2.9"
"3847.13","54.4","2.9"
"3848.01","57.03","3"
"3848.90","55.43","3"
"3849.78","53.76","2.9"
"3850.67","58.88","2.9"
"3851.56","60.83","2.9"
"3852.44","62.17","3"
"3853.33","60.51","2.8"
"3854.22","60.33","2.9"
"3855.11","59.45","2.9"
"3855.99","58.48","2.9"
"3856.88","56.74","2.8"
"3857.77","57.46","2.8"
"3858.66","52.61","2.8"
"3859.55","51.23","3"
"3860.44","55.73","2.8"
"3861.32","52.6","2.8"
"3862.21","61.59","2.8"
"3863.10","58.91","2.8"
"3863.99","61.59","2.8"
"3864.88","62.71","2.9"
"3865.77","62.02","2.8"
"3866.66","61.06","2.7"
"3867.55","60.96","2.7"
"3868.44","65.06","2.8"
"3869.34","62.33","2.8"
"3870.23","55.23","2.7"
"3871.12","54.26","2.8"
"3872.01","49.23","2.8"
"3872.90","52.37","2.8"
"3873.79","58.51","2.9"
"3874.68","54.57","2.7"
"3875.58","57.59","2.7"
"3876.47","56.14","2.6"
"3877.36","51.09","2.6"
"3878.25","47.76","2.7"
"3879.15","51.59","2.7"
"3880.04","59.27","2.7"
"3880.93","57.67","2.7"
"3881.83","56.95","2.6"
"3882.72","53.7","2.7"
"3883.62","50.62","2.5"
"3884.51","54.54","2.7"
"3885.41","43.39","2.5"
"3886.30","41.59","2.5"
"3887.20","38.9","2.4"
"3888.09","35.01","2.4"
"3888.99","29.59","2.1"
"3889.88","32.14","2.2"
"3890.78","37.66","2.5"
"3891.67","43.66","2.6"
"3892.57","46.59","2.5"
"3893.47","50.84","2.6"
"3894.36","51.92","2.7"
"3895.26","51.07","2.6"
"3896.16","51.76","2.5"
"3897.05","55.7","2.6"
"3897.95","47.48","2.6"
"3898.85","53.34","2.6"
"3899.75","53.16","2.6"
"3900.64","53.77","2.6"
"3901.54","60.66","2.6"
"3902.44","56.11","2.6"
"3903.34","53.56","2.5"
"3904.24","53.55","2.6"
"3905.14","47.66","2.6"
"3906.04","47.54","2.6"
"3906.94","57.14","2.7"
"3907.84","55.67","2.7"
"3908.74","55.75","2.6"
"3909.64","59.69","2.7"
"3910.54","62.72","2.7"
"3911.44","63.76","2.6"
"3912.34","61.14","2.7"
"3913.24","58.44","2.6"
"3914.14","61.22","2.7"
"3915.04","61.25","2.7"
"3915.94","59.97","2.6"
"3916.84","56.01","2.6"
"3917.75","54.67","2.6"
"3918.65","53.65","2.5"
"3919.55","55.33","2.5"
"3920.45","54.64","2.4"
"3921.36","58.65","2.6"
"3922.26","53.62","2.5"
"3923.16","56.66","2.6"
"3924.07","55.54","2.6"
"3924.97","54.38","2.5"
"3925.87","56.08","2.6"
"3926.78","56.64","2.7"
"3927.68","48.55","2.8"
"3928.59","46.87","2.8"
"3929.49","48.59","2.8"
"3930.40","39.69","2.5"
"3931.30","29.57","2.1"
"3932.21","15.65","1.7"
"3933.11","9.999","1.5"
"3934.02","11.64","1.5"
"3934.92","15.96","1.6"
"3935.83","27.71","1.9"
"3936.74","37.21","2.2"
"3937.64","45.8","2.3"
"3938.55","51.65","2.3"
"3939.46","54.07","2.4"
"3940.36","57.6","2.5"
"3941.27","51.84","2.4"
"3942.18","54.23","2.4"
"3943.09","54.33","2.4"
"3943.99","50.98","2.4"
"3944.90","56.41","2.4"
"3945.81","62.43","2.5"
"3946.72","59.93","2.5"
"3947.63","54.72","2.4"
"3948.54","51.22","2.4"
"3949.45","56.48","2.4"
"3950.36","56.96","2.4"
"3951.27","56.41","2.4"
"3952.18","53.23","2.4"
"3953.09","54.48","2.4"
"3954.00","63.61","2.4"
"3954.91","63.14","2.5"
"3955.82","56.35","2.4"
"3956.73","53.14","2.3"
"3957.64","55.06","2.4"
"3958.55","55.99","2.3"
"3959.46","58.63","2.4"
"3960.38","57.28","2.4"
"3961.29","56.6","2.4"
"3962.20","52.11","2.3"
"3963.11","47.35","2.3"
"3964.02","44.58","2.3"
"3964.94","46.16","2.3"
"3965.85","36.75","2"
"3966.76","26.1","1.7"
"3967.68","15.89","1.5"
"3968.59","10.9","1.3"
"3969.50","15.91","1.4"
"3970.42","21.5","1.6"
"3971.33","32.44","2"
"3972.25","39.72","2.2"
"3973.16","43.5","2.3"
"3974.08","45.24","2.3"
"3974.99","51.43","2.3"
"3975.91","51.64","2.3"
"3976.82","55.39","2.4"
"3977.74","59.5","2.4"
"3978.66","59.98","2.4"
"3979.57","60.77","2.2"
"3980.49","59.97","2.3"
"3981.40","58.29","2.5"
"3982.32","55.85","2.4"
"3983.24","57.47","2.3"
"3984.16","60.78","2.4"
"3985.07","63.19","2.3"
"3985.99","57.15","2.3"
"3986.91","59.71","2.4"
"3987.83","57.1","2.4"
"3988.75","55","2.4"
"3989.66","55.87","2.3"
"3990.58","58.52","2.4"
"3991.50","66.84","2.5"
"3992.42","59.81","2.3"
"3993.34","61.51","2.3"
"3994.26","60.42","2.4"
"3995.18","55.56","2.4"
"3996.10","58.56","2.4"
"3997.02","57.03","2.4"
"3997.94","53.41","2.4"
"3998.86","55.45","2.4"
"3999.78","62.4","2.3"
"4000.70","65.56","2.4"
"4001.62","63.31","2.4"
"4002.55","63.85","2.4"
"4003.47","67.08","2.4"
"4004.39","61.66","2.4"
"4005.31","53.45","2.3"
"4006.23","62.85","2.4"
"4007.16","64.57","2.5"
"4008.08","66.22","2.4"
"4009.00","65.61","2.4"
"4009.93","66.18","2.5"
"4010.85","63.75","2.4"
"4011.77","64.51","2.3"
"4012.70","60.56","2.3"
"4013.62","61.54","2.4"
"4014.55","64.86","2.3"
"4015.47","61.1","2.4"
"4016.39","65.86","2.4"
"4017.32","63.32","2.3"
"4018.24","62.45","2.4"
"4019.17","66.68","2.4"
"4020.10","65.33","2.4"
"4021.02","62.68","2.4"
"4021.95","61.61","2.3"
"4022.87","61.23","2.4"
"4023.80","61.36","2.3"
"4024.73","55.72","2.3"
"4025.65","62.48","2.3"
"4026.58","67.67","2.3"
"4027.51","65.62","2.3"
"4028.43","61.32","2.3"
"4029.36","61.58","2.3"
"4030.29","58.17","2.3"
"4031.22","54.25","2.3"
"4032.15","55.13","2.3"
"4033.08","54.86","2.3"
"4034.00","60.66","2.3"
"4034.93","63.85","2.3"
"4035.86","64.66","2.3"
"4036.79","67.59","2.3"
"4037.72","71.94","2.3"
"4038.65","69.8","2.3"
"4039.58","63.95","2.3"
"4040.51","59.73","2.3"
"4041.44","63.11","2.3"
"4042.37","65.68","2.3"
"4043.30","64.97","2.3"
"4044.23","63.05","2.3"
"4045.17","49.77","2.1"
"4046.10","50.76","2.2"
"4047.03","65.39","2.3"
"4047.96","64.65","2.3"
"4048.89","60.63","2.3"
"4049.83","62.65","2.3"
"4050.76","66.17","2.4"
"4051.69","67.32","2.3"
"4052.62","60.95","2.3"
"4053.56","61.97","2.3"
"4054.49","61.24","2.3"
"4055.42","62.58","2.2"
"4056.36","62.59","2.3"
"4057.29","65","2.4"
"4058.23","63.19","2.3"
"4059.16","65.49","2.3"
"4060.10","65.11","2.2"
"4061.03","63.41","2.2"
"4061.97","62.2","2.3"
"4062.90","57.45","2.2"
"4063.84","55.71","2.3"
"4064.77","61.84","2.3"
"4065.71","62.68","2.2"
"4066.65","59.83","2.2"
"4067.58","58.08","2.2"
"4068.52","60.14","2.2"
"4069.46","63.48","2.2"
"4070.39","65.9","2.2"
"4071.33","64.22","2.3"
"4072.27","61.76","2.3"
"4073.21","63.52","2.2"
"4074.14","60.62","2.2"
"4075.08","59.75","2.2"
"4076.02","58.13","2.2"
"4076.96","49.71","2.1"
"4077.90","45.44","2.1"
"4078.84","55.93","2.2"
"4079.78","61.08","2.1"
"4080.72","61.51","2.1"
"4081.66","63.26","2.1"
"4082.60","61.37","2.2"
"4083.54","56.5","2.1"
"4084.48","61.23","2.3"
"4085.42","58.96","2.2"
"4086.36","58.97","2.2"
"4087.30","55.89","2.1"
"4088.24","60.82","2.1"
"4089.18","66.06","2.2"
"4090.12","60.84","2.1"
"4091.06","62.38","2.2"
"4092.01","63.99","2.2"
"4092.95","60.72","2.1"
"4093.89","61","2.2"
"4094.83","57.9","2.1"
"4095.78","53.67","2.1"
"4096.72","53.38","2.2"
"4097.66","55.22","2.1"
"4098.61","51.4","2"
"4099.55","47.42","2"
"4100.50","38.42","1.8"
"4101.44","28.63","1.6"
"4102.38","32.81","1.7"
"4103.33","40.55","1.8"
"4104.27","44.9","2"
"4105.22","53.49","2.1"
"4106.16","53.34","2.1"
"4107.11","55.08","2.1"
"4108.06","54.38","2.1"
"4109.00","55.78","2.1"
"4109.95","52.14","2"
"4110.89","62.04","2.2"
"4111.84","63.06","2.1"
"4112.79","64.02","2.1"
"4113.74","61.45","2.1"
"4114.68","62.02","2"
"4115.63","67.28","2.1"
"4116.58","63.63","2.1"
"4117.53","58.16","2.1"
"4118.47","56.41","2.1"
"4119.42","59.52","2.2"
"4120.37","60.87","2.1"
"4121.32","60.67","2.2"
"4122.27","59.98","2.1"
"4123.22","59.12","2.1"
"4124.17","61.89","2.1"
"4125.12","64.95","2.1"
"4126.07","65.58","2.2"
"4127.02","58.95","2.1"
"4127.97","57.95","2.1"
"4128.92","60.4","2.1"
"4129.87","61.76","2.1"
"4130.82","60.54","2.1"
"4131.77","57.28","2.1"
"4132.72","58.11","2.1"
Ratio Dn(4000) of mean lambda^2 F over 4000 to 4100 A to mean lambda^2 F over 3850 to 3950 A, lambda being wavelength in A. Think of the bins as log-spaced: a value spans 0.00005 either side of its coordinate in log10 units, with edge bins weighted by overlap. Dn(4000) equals 1.27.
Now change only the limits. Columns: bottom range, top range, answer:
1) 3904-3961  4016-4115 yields 1.23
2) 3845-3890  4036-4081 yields 1.24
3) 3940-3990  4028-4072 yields 1.27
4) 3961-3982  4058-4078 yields 1.47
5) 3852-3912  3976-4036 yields 1.21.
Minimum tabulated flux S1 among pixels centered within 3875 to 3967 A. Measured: 9.999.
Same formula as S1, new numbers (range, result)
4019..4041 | 54.25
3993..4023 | 53.41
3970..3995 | 21.5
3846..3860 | 51.23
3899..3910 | 47.54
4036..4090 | 45.44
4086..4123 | 28.63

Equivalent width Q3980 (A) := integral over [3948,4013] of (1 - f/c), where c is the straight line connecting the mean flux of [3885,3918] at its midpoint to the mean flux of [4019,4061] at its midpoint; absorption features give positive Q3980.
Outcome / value 4.12 A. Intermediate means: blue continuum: 51.5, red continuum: 62.4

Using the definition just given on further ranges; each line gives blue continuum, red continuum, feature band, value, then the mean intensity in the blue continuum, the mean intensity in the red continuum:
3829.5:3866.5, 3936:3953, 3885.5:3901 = 2.09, 51.9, 53.2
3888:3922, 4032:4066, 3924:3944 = 4.71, 52.9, 62.4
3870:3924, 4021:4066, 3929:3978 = 9.80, 52.6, 62.1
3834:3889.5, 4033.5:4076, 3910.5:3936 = 3.64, 52.8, 62.5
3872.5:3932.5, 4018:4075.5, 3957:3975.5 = 5.06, 51.6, 62.1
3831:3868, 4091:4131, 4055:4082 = -2.39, 52.5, 56.4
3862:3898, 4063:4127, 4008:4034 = -3.00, 52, 57.6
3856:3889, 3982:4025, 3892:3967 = 7.87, 54.2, 61.2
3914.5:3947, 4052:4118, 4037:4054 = -2.33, 47.7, 58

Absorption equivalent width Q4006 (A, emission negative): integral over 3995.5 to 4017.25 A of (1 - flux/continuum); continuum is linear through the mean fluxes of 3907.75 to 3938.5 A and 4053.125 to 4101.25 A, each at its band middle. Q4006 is -3.2 A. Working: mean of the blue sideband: 48.3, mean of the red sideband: 59.2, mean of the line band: 62.1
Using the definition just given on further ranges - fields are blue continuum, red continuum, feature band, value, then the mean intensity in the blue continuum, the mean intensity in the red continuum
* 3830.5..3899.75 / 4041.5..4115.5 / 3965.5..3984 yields 4.0 A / 51.4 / 58.4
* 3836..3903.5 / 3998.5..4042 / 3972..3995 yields 1.4 A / 52.9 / 62.7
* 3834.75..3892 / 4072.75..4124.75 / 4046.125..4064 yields -2.2 A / 52.4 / 56.7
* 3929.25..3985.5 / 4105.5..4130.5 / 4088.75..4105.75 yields 1.9 A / 47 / 60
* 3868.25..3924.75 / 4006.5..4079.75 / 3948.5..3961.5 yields 0.0 A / 53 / 61.9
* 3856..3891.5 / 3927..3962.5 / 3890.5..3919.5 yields -2.0 A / 52.9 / 48.4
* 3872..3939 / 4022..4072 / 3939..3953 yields -0.6 A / 49.3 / 62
